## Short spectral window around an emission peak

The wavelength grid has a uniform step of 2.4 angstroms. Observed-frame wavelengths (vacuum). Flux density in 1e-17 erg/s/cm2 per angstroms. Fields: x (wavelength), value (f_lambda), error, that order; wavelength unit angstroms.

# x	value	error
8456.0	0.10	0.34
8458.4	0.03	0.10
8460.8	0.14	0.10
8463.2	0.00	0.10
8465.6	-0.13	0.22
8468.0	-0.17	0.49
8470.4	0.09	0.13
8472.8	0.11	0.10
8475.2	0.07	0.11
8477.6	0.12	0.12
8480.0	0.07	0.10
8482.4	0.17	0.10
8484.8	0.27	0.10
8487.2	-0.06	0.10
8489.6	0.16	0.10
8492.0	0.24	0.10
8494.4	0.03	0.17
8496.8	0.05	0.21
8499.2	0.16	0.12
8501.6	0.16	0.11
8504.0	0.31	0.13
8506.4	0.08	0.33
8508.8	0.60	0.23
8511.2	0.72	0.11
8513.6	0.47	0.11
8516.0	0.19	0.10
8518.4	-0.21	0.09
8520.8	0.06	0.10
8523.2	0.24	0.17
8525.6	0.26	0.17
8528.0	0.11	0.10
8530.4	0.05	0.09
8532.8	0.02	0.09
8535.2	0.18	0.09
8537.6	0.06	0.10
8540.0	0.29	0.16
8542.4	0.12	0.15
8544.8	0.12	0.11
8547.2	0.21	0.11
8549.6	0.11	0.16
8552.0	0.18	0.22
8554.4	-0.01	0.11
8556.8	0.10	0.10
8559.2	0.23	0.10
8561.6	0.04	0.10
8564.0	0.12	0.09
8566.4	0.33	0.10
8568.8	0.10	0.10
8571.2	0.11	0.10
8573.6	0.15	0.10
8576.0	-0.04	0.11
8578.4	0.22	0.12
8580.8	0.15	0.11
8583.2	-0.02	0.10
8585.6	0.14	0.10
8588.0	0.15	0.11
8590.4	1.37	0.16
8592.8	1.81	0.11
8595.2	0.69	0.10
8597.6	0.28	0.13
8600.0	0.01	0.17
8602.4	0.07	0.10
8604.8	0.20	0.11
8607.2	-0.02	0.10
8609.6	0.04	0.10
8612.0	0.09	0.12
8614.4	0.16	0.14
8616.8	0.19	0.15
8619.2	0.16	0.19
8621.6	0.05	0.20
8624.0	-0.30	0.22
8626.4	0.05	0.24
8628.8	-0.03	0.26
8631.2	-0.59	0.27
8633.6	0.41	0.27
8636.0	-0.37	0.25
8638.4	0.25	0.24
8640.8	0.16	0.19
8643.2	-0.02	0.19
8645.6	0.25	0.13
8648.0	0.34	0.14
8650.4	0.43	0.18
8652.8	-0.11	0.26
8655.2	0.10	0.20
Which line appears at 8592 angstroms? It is [O III]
